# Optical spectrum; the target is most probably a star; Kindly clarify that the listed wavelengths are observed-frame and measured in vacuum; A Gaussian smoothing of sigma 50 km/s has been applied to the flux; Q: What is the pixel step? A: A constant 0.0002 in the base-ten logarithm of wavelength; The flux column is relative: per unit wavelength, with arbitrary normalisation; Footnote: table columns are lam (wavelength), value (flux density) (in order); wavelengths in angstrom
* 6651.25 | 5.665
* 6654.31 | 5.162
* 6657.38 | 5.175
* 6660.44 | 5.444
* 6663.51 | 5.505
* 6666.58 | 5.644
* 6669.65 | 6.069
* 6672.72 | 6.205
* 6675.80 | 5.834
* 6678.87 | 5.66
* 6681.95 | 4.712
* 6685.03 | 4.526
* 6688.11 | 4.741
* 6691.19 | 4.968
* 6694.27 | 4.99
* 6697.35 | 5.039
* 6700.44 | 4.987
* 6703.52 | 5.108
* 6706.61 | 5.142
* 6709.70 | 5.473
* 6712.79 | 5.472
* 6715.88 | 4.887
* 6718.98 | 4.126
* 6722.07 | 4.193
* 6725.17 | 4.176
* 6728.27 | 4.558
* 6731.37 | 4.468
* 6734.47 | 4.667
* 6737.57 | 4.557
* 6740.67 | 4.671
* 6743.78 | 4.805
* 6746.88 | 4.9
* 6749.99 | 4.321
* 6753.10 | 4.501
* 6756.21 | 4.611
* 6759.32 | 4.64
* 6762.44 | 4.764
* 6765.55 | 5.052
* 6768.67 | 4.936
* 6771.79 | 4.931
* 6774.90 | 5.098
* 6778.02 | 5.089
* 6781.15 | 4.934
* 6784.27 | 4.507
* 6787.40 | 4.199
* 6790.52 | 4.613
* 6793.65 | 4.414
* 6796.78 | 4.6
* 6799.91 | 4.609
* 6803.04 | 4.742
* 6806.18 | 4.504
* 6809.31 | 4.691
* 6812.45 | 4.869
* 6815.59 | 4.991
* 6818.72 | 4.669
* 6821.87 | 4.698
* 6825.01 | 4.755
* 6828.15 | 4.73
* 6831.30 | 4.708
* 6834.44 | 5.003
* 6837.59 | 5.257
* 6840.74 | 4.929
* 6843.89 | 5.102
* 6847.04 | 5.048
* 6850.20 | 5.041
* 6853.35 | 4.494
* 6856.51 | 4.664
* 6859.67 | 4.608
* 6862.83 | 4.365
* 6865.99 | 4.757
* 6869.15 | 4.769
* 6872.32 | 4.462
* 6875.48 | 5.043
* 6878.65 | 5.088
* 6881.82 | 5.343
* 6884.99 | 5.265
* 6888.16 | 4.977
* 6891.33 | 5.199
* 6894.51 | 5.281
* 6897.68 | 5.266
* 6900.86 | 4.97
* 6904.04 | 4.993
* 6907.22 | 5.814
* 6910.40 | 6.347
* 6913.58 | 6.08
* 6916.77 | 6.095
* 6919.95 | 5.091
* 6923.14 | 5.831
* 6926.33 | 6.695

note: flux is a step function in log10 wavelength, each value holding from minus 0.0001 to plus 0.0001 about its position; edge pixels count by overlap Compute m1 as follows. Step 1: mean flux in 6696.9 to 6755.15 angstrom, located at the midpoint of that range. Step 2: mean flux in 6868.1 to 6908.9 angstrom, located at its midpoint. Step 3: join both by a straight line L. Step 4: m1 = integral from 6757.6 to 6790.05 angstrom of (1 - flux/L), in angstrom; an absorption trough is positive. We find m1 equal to 0.26 angstrom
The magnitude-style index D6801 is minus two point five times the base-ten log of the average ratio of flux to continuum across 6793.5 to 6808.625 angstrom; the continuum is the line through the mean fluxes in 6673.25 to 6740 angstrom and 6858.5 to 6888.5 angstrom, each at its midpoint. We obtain 0.064 mag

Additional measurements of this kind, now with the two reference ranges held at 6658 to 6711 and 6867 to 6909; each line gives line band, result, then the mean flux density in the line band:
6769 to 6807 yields 0.11 mag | 4.7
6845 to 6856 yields 0.06 mag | 4.85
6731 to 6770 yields 0.12 mag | 4.69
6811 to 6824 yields 0.08 mag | 4.8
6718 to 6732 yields 0.22 mag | 4.3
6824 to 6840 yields 0.06 mag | 4.9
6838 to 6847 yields 0.02 mag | 5.05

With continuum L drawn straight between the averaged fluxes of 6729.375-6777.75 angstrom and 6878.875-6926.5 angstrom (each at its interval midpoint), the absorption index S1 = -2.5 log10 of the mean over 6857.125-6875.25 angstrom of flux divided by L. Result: 0.15 mag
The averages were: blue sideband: 4.74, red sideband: 5.5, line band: 4.63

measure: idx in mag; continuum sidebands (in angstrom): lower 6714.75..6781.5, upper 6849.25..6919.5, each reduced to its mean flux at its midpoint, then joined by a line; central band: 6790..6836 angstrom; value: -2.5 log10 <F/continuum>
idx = 0.041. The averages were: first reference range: 4.67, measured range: 4.71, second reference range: 5.13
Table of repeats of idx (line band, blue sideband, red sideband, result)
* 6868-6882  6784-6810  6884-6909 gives 0.038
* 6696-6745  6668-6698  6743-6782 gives 0.065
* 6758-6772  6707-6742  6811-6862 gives -0.028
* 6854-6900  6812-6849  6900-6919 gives 0.098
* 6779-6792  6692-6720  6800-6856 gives 0.073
